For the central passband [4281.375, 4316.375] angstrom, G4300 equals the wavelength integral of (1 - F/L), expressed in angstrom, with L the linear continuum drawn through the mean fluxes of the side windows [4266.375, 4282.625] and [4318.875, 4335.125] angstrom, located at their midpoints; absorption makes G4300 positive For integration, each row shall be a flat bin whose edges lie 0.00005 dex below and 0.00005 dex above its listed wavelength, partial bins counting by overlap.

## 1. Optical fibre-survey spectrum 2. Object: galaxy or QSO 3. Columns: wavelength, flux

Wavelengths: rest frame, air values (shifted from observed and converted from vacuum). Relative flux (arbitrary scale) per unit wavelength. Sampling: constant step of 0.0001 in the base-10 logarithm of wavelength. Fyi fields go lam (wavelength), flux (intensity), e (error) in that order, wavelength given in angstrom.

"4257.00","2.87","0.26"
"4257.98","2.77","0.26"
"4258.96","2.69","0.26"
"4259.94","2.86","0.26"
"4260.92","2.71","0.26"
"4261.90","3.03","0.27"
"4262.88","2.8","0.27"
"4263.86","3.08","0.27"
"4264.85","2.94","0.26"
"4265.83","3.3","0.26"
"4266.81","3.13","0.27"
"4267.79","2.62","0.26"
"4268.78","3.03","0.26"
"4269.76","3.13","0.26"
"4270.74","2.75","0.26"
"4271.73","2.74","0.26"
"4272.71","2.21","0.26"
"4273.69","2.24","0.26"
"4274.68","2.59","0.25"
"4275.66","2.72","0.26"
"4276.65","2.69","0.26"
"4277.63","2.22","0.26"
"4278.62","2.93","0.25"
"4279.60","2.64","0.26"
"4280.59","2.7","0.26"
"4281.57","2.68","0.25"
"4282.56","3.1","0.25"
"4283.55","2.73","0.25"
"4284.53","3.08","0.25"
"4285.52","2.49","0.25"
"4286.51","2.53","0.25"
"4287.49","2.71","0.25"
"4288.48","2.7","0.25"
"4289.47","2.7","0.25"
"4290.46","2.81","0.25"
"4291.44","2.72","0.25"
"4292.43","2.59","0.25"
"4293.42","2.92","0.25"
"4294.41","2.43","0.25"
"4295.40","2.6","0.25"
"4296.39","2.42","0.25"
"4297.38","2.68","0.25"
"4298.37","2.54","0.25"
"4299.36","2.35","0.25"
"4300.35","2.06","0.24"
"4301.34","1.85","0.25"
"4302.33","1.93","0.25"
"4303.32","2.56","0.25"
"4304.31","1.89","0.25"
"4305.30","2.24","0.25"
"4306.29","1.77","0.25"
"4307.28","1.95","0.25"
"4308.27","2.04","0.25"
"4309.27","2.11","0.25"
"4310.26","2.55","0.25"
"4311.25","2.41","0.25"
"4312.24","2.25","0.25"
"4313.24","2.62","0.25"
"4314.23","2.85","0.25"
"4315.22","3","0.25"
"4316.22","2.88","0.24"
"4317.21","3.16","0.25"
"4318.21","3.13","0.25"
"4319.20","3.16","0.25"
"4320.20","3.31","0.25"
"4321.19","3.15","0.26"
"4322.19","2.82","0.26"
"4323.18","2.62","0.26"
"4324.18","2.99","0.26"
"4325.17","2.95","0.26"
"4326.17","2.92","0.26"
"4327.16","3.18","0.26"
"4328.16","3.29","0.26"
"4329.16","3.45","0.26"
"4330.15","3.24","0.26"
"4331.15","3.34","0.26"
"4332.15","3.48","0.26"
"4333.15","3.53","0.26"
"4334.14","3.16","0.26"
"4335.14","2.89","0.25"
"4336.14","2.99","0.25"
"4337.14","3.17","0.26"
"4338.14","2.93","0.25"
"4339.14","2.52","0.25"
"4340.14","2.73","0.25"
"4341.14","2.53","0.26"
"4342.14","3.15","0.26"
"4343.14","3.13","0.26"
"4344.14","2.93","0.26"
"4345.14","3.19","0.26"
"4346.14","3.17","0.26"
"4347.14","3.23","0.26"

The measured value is 5.02 angstrom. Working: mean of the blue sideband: 2.7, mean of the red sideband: 3.15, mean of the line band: 2.49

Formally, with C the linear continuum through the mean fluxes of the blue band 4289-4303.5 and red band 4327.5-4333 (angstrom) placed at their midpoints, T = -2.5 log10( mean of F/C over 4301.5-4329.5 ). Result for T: 0.12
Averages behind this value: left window 2.47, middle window 2.67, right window 3.36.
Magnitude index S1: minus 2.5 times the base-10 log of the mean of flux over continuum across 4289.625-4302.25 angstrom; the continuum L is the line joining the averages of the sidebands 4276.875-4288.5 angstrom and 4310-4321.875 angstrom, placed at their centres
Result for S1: 0.12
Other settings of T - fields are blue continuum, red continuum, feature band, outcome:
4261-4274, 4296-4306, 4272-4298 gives -0.05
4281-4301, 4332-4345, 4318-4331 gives -0.07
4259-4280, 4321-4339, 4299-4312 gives 0.36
